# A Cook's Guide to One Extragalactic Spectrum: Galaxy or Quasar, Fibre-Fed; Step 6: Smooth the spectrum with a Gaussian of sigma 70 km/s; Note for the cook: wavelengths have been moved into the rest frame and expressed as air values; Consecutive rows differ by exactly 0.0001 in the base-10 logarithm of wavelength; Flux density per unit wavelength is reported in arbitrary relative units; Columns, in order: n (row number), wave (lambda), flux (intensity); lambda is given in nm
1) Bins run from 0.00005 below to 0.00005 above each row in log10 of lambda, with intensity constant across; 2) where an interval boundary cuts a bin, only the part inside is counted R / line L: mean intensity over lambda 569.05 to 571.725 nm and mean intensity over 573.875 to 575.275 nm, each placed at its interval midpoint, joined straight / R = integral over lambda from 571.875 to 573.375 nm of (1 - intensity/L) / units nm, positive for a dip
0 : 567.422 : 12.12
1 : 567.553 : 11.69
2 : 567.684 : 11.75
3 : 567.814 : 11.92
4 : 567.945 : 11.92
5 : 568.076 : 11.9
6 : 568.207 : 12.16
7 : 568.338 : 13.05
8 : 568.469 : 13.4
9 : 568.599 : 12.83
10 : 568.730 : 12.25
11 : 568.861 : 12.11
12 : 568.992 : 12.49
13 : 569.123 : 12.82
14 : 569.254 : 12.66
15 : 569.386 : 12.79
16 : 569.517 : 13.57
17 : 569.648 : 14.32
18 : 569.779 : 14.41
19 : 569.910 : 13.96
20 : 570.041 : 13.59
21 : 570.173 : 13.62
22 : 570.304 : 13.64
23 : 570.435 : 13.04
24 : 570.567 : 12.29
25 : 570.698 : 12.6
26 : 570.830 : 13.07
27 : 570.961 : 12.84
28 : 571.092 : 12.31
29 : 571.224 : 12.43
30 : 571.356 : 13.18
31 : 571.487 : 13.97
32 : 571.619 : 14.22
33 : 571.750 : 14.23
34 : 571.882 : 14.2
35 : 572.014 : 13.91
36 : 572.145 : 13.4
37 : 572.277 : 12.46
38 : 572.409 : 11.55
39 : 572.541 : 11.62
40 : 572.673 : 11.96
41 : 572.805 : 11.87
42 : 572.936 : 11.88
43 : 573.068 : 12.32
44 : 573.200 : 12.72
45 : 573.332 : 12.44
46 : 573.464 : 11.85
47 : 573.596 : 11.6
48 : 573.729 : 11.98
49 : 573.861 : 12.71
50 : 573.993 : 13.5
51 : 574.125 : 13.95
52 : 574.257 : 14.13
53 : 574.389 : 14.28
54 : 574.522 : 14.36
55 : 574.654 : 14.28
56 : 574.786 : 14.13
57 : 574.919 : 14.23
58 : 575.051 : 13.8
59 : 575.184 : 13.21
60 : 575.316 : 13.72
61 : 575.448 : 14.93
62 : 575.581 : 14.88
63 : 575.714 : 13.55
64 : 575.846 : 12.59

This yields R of 0.13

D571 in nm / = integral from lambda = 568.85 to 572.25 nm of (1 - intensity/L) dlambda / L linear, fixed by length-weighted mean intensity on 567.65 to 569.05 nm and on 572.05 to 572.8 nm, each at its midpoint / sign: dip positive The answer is -0.28 nm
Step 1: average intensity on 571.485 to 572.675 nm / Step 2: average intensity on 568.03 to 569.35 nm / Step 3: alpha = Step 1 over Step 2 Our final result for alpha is 1.05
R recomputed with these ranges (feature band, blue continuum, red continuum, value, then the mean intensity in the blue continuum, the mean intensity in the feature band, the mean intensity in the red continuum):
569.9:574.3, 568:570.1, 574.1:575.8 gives 0.22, 13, 12.9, 14.1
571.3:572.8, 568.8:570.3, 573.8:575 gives 0.06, 13.3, 13.1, 14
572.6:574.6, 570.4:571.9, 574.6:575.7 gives 0.14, 13.2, 12.8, 14.1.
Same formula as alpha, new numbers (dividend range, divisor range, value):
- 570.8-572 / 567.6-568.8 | 1.09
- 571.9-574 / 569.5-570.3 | 0.89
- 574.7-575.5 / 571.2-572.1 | 1.02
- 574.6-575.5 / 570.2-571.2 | 1.09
